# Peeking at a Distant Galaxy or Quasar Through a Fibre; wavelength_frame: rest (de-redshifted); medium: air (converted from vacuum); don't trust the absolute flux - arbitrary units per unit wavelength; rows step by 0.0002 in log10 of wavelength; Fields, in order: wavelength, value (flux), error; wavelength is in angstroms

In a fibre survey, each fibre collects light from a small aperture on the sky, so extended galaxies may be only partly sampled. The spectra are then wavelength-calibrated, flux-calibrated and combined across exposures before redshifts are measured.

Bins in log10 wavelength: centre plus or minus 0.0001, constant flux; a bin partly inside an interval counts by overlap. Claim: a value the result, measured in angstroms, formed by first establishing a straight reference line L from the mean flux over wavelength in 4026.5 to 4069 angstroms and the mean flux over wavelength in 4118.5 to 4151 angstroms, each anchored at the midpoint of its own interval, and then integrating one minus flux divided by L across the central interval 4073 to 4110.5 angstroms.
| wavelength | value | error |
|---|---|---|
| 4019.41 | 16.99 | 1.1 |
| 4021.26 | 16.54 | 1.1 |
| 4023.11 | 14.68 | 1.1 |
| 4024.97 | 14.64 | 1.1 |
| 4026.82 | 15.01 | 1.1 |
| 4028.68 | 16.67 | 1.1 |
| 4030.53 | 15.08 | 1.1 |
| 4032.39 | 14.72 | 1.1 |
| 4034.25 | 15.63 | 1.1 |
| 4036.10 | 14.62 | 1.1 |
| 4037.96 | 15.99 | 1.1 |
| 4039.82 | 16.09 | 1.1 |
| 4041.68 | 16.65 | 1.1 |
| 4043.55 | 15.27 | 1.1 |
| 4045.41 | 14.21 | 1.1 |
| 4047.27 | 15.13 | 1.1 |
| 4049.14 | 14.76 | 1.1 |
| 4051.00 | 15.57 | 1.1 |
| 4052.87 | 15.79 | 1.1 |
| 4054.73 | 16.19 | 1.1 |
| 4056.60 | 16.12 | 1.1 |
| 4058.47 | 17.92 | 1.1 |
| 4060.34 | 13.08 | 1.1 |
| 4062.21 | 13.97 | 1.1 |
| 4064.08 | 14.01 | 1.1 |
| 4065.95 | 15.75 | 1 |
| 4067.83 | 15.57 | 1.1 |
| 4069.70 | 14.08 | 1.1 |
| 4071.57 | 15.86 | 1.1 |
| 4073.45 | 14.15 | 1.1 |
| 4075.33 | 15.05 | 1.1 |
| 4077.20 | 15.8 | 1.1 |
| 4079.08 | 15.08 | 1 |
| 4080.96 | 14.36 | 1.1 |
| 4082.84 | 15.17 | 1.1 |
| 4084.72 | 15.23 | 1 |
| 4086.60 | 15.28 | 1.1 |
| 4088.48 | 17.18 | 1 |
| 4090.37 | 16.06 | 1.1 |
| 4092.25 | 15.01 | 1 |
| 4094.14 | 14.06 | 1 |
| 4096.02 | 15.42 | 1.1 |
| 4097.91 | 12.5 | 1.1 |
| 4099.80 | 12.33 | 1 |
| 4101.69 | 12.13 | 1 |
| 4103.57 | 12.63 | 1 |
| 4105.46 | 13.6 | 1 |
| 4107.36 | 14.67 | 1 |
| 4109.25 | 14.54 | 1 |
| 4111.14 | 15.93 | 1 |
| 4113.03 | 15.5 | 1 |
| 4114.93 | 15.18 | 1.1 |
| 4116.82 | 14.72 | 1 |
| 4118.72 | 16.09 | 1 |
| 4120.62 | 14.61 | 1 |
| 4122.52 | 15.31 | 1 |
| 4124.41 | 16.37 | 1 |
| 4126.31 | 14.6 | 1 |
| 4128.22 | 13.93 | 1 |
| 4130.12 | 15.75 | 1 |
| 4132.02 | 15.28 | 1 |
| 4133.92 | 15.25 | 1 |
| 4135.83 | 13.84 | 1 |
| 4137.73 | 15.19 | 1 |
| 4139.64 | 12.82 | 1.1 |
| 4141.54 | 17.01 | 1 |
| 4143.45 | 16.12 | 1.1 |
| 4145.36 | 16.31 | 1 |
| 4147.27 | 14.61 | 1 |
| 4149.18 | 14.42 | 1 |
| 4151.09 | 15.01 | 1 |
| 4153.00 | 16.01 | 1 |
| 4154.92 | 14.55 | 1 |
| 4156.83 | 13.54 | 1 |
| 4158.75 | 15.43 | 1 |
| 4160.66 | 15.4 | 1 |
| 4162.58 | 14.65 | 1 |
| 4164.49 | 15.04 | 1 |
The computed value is 1.8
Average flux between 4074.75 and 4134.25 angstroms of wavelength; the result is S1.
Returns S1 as 14.8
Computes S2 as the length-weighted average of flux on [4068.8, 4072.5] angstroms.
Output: 15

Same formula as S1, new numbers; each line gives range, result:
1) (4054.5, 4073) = 15.2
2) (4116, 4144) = 15.1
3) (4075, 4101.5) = 14.8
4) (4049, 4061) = 15.8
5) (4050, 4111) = 14.8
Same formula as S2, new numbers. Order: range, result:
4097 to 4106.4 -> 12.6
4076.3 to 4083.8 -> 15.1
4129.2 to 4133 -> 15.5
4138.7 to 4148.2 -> 15.4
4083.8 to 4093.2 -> 15.7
